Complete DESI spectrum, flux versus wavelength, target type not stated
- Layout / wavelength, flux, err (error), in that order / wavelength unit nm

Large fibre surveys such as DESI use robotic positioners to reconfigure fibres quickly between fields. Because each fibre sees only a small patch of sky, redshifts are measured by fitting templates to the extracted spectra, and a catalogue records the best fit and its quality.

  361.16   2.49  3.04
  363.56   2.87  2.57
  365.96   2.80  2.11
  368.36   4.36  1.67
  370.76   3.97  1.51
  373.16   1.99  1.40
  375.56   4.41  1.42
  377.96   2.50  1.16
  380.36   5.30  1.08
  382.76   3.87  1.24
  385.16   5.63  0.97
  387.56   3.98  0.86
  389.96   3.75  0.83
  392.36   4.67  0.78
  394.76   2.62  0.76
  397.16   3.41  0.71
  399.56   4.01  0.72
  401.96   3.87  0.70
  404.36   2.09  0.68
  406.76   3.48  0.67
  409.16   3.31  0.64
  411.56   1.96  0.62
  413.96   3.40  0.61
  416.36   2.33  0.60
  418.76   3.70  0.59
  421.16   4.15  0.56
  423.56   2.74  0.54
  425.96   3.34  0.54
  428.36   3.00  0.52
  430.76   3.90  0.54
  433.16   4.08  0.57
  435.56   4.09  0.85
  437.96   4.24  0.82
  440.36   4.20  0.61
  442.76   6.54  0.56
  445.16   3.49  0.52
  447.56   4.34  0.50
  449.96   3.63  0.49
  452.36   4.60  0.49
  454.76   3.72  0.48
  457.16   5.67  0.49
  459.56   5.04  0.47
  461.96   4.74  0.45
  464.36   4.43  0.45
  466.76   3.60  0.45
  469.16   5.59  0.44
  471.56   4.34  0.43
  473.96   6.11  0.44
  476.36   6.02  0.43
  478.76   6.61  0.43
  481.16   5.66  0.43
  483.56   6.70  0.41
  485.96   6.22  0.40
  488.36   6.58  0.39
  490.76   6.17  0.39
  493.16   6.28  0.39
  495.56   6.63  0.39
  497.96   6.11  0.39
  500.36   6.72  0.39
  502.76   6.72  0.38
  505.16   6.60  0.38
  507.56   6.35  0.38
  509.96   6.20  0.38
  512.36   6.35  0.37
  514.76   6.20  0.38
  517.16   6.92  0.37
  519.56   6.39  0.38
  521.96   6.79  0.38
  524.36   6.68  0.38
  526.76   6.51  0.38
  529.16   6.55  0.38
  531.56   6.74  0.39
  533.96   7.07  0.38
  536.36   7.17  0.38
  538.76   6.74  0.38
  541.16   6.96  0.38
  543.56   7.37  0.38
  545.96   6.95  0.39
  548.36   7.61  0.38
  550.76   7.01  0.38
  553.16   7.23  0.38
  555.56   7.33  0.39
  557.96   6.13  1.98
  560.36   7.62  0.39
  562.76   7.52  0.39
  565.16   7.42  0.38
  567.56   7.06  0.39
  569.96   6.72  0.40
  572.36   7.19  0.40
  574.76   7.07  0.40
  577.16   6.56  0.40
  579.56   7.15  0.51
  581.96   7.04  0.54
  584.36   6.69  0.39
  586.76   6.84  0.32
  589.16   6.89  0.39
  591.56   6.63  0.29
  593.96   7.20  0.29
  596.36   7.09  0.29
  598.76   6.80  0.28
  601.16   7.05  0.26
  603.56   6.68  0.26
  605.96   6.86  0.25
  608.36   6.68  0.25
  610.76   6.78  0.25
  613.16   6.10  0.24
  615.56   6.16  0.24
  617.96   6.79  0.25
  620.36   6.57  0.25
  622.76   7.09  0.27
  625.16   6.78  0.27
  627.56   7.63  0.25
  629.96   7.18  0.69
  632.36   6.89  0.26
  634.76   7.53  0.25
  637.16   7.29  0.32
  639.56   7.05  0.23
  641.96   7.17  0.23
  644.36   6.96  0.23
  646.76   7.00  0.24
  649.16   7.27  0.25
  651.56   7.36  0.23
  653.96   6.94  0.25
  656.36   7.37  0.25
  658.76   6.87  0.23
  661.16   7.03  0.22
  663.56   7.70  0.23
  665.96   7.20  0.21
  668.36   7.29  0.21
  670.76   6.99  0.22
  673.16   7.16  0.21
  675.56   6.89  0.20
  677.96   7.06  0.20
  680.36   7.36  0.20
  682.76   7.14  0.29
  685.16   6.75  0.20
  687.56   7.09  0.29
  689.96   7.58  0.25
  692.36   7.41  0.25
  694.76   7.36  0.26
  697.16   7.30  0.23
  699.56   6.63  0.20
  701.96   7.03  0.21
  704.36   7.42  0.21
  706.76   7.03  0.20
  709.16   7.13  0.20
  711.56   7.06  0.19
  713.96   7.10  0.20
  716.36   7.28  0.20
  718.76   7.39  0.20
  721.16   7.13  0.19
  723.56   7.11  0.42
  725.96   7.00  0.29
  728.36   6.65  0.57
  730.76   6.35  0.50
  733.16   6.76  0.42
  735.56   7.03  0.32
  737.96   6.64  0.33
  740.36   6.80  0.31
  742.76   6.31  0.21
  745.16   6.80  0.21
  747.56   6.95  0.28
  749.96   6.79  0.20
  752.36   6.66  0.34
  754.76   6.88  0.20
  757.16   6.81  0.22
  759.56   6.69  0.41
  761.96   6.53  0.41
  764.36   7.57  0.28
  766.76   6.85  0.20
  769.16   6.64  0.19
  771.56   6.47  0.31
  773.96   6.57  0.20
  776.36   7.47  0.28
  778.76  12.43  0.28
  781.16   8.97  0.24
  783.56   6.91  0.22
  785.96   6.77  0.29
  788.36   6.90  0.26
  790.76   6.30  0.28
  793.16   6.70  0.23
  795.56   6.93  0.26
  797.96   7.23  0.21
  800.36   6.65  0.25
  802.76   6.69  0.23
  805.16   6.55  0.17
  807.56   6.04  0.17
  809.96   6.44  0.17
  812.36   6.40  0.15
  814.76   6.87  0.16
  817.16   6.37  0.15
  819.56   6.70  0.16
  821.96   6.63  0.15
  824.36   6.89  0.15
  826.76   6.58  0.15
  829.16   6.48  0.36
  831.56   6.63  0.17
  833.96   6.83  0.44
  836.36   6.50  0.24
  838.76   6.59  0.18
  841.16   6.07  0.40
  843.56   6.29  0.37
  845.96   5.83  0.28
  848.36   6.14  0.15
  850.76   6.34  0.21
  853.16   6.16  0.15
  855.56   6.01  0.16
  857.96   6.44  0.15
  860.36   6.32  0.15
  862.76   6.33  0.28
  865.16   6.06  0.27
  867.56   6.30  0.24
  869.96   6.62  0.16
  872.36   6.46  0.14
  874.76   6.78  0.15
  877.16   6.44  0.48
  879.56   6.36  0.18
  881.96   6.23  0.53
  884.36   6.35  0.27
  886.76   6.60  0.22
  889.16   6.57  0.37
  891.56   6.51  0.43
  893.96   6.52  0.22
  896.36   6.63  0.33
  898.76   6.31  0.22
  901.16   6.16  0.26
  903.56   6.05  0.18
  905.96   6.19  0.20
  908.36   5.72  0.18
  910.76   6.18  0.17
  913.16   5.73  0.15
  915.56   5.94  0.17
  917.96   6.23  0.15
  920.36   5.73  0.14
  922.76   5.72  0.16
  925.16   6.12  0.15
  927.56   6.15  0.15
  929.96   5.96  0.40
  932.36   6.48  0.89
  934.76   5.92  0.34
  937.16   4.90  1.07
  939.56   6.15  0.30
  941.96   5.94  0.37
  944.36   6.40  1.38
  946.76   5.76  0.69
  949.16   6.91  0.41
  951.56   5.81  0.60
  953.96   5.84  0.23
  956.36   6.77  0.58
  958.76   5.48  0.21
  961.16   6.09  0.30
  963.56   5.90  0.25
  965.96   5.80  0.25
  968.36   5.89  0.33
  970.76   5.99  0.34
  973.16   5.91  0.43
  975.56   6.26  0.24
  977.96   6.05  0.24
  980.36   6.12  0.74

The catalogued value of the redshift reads 0.186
